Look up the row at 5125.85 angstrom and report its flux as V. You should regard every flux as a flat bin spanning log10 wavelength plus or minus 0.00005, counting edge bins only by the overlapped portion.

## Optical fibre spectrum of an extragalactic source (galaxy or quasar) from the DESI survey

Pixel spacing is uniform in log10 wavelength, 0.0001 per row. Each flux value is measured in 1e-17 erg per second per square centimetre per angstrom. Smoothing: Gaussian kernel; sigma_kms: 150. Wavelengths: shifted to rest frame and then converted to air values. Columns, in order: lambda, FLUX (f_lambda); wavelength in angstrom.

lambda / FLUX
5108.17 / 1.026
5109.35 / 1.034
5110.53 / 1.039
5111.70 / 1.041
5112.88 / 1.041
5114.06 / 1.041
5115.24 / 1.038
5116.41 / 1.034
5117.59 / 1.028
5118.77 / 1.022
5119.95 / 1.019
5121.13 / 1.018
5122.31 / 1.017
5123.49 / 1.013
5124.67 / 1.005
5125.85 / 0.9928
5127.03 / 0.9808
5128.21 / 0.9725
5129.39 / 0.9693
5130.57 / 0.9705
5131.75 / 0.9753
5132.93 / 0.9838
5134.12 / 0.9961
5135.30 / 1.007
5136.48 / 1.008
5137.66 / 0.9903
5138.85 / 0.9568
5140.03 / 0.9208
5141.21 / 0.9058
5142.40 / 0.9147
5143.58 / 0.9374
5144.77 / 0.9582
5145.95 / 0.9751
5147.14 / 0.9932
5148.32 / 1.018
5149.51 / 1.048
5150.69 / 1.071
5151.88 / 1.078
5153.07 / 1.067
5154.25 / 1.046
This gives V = 0.9928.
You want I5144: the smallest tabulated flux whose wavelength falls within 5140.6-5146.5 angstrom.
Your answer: 0.9058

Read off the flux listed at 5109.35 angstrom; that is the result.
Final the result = 1.034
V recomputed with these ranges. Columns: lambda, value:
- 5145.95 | 0.9751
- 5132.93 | 0.9838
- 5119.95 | 1.019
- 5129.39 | 0.9693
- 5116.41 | 1.034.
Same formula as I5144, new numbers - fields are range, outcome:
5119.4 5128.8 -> 0.9725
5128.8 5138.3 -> 0.9693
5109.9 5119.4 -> 1.022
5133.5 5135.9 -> 0.9961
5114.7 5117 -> 1.034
